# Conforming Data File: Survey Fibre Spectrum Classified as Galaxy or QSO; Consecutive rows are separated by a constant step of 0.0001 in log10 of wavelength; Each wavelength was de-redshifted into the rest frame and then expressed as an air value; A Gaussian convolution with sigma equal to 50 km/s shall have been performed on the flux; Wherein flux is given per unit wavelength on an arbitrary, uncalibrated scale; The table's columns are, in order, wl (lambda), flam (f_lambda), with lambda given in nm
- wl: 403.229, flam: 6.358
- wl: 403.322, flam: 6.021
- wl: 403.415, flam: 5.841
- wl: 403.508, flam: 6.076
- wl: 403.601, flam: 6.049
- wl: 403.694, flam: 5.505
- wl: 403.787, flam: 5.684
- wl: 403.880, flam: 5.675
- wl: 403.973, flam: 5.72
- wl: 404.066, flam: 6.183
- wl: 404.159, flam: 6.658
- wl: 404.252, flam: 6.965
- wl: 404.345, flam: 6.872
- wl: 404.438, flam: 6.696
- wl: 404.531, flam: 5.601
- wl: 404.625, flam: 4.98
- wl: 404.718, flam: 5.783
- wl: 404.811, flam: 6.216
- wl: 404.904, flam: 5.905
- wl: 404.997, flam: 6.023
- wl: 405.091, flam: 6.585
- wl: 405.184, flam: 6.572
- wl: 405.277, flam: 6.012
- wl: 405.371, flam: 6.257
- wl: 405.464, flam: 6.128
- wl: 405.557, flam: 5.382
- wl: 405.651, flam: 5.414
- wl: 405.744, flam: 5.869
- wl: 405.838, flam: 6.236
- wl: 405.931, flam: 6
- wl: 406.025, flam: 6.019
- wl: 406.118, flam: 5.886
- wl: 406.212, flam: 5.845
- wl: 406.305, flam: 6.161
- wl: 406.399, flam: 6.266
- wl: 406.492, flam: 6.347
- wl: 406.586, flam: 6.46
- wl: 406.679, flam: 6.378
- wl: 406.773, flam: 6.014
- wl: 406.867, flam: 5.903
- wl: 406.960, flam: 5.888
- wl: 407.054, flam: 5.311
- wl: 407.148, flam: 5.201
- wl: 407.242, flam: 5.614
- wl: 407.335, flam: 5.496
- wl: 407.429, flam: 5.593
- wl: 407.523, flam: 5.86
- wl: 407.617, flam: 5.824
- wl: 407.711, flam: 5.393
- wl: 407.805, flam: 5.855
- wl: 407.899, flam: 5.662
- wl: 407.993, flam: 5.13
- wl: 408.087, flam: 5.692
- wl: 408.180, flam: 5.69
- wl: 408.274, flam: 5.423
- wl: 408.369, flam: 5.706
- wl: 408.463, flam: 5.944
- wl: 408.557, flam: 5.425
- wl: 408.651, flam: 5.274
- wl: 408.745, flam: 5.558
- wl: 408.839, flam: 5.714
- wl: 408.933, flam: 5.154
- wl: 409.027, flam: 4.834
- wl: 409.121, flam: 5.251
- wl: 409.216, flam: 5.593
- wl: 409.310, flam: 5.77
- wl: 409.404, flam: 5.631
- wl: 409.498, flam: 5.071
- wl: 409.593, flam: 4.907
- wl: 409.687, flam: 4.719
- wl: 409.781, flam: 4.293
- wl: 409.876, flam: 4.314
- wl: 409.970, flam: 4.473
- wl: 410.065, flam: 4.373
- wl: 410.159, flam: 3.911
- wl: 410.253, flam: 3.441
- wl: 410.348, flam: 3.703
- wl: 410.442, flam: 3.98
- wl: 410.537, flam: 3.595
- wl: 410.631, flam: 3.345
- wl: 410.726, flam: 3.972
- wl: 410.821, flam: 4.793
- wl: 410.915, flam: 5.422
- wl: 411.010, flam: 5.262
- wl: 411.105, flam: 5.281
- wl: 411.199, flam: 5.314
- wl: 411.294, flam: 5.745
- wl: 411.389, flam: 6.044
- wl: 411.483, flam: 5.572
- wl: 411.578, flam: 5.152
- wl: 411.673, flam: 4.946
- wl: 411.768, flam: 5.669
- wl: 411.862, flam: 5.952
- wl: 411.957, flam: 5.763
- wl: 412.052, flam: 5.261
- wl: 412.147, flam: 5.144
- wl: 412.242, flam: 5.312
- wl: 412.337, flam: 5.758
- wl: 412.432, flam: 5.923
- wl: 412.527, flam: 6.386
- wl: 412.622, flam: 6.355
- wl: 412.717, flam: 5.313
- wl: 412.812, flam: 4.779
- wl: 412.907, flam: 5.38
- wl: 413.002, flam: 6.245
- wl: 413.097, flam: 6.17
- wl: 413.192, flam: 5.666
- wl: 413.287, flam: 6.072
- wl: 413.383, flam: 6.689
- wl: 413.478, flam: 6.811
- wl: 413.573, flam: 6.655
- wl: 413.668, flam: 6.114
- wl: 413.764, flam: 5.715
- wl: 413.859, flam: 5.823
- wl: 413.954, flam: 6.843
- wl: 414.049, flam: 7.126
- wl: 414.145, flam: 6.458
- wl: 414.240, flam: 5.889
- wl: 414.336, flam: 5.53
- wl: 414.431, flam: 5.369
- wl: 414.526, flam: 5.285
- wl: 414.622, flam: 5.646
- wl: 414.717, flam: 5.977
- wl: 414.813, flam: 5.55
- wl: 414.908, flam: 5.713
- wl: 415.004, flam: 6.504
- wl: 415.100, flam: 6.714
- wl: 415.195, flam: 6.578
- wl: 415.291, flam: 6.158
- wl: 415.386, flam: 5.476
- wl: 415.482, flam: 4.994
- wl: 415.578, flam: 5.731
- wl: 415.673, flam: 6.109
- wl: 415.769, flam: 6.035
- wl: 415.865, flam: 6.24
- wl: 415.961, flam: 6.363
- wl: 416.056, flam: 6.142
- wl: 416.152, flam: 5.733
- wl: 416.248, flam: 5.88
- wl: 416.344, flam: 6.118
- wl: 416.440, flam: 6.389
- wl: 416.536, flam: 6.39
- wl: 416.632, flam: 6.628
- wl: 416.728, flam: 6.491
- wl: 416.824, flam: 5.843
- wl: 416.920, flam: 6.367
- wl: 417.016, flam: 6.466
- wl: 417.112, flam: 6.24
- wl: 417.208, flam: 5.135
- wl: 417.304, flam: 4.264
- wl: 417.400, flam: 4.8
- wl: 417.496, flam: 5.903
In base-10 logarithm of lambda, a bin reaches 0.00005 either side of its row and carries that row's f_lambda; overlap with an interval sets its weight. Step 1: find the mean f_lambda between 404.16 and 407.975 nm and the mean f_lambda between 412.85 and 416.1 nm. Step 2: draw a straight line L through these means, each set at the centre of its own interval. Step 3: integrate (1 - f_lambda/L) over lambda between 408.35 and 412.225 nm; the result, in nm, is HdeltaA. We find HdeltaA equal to 0.65 nm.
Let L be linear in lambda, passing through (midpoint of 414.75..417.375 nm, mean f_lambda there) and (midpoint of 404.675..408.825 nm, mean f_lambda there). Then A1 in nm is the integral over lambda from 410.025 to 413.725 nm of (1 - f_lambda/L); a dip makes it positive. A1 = 0.38 nm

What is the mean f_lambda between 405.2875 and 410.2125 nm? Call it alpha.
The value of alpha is 5.54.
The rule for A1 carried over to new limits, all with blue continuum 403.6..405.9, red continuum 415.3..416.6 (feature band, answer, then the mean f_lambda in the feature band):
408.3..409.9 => 0.20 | 5.26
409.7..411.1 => 0.41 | 4.25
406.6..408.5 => 0.11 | 5.69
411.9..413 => 0.07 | 5.61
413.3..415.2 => -0.05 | 6.14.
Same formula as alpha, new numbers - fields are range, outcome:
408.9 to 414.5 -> 5.36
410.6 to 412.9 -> 5.37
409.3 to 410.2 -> 4.71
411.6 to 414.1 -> 5.91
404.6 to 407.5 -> 5.93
